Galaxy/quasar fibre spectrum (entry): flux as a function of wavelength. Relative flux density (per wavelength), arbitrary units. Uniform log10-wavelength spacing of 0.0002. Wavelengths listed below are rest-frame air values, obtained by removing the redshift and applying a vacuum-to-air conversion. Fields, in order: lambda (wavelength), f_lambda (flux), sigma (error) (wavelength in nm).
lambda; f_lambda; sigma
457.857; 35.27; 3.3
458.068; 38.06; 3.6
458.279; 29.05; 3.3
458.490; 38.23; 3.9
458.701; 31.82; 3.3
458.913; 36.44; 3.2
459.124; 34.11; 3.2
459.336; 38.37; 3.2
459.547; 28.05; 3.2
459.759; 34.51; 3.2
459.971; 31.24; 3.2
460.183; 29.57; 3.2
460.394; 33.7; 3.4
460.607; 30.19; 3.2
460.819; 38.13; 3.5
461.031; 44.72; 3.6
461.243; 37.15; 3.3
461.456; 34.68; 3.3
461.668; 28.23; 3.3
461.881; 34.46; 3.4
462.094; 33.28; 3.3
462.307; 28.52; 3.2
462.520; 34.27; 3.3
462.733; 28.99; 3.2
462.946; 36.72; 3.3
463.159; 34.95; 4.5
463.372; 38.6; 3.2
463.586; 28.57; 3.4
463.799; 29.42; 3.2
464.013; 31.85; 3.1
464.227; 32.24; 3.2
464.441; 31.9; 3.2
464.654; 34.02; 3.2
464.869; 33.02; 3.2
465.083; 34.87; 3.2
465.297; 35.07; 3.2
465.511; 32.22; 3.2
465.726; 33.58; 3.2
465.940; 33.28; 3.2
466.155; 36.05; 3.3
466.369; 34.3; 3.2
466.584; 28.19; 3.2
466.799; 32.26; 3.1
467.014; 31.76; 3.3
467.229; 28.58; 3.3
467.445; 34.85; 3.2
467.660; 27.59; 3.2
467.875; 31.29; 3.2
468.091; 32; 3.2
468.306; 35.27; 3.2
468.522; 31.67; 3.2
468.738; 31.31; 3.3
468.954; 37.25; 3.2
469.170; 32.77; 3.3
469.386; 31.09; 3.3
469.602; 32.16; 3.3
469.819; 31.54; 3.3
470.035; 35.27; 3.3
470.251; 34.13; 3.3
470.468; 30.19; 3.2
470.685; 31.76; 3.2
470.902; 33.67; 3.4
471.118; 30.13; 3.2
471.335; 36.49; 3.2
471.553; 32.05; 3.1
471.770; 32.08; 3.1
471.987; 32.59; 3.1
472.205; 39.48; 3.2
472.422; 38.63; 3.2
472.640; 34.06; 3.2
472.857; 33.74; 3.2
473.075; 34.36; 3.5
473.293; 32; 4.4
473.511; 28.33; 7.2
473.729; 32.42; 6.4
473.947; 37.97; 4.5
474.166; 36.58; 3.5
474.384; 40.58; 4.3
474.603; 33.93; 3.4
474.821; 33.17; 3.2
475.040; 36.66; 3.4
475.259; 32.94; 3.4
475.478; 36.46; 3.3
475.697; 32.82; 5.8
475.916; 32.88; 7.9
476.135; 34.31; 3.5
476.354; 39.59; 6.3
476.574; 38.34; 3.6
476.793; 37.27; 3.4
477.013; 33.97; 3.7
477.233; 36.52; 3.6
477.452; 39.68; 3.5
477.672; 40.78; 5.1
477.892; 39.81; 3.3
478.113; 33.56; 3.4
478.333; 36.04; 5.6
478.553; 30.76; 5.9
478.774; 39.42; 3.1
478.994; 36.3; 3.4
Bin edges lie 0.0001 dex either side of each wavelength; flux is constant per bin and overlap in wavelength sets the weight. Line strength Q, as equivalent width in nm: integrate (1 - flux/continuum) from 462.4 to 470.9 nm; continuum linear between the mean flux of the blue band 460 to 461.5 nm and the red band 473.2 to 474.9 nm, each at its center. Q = 0.536 nm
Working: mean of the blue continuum 35.3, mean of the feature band 32.7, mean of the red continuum 34.4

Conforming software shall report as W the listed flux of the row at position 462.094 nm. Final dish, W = 33.28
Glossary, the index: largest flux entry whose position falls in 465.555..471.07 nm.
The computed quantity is 37.25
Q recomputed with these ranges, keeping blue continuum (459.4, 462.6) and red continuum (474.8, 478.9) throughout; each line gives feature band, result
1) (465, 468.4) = 0.18 nm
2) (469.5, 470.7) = 0.08 nm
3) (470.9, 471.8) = 0.06 nm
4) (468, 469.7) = 0.09 nm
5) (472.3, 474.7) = 0.05 nm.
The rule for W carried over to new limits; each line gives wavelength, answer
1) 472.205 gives 39.48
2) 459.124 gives 34.11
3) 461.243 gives 37.15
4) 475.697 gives 32.82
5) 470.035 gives 35.27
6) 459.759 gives 34.51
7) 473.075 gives 34.36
